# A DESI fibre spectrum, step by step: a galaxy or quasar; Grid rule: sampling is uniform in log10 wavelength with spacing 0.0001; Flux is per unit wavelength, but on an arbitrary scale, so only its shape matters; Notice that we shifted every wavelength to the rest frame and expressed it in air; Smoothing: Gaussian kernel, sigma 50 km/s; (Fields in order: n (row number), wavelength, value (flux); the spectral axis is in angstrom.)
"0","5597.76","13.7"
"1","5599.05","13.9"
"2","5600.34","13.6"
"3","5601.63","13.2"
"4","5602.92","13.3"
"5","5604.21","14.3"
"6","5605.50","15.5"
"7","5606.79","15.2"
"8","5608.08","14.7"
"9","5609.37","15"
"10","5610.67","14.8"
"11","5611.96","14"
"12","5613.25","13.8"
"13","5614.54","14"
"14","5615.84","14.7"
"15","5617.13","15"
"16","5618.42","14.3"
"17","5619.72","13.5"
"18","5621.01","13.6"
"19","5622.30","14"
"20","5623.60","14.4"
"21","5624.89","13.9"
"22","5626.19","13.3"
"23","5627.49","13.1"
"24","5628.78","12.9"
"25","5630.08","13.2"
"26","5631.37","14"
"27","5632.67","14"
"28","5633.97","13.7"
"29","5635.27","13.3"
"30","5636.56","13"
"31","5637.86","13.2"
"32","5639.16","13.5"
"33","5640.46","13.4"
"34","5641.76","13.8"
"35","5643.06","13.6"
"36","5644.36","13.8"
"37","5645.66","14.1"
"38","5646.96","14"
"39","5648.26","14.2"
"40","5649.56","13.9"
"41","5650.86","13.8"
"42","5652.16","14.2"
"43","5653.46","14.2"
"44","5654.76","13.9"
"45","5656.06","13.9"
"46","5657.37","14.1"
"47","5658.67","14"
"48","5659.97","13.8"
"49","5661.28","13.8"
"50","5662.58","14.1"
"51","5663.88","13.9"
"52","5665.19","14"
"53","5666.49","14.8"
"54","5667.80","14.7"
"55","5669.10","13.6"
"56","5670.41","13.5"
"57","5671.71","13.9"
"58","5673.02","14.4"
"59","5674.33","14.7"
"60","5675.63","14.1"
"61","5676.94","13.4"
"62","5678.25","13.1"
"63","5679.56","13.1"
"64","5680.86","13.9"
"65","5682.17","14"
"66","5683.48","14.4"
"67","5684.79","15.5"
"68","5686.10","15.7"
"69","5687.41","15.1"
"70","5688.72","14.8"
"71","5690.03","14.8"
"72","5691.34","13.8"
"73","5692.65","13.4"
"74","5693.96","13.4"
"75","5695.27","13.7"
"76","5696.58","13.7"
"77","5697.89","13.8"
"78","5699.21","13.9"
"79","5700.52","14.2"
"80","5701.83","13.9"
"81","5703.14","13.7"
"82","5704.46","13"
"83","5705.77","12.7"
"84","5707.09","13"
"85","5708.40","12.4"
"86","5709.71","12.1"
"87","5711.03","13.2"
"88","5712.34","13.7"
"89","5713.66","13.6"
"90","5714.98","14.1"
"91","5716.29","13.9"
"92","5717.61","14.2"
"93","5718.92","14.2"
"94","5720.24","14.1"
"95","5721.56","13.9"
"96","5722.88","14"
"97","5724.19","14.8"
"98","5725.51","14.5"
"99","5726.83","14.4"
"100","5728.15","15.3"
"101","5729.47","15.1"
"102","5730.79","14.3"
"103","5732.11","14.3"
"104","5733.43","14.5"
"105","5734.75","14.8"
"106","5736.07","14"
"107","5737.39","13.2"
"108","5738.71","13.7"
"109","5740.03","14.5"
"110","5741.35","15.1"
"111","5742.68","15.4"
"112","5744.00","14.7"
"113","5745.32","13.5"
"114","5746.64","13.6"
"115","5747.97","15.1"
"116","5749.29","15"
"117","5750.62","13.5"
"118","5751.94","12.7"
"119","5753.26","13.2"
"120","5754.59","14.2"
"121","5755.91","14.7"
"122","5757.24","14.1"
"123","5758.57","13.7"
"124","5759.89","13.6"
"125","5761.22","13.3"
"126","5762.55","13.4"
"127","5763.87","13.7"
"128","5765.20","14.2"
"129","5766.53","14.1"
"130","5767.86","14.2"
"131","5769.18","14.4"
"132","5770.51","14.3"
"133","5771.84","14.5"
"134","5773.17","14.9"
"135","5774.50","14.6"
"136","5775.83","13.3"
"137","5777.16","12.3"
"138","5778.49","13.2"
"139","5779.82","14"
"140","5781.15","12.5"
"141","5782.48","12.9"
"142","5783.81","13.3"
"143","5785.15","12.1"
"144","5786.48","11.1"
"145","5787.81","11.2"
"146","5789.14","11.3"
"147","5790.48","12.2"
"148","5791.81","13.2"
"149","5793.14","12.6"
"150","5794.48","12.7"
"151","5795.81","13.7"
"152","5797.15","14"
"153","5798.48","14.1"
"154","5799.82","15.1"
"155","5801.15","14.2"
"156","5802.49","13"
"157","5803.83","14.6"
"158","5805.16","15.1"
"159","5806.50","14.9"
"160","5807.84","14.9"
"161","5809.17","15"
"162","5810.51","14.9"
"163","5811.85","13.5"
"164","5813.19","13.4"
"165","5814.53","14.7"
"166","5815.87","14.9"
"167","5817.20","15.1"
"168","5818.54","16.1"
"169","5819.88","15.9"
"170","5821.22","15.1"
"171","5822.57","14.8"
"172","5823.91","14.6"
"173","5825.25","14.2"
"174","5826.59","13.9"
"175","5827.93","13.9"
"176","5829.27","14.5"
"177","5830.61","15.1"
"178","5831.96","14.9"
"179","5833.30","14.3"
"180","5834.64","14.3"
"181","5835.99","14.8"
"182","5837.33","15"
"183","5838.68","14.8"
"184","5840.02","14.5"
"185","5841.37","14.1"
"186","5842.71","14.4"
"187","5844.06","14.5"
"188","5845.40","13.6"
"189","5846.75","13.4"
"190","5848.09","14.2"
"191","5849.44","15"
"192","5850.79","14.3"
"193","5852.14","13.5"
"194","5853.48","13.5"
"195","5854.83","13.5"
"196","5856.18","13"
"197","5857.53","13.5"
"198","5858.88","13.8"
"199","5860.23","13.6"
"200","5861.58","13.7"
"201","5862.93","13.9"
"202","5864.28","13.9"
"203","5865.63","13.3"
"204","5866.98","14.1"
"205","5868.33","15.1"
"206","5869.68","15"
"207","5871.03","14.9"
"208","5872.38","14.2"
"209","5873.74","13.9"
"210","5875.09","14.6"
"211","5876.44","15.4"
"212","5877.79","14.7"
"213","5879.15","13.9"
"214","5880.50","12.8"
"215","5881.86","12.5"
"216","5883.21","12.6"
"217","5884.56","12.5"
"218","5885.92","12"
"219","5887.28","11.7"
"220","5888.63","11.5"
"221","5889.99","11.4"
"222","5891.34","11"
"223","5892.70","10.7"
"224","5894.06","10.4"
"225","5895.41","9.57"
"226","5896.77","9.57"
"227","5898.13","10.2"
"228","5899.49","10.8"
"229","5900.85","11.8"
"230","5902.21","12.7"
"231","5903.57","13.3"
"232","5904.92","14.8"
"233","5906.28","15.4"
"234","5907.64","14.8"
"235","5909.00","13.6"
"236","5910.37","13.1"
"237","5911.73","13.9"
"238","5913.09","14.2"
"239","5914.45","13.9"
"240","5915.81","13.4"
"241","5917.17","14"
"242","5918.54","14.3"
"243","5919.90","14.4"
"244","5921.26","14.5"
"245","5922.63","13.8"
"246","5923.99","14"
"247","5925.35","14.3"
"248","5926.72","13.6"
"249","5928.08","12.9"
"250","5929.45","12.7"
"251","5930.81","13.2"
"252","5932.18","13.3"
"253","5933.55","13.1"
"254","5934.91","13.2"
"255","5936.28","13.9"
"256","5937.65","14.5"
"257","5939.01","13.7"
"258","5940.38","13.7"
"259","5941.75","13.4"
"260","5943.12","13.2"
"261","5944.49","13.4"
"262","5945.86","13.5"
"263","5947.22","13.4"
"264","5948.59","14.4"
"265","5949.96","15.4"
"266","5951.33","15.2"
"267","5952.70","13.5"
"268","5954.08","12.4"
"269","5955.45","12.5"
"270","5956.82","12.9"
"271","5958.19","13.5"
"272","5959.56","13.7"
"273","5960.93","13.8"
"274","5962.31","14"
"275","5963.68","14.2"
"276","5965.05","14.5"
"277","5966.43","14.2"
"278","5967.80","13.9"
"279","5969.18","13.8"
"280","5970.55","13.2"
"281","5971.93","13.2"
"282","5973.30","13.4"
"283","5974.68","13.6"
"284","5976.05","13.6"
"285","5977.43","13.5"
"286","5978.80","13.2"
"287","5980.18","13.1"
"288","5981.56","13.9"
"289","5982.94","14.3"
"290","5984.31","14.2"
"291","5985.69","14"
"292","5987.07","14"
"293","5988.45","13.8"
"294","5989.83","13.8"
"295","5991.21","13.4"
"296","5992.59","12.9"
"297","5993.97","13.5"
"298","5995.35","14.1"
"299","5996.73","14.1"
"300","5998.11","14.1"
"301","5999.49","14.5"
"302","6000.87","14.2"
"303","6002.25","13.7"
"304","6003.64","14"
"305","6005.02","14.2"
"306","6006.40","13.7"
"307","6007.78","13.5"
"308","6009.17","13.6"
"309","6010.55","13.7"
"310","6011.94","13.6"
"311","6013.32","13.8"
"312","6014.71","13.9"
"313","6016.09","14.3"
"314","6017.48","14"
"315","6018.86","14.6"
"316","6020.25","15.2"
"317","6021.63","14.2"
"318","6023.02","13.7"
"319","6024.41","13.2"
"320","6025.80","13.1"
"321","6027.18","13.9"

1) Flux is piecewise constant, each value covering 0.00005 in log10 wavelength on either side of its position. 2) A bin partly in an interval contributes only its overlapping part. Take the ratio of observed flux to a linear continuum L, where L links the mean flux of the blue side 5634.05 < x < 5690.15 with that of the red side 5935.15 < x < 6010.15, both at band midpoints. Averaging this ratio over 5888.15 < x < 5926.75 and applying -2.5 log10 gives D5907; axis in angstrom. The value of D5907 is 0.08 mag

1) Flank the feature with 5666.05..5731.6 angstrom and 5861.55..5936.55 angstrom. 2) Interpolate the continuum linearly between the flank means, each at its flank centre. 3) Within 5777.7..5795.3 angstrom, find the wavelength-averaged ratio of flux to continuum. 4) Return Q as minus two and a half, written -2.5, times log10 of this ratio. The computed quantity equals 0.096 mag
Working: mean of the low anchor 14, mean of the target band 12.5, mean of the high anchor 13.2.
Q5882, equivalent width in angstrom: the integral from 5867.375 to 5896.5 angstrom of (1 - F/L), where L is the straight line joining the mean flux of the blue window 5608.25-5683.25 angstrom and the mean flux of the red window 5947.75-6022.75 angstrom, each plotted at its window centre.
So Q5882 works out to 2.1 angstrom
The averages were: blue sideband 13.9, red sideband 13.8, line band 12.8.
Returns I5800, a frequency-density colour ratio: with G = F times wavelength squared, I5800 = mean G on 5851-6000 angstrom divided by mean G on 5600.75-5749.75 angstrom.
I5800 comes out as 1.05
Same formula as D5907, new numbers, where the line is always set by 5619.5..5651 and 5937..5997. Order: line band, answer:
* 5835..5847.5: -0.05 mag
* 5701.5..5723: 0.01 mag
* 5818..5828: -0.09 mag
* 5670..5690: -0.05 mag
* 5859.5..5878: -0.05 mag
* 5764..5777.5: -0.03 mag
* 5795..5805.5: -0.04 mag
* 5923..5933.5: 0.02 mag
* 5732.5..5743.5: -0.06 mag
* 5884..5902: 0.23 mag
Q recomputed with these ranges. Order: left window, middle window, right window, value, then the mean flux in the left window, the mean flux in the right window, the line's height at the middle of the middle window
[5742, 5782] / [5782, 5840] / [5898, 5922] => -0.02 mag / 13.9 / 13.6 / 13.8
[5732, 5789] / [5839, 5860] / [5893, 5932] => -0.04 mag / 13.8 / 13.1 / 13.4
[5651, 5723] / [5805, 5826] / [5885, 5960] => -0.10 mag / 13.9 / 13.1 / 13.5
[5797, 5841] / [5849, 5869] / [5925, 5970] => 0.04 mag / 14.6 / 13.7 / 14.3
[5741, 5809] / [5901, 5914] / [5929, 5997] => -0.02 mag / 13.7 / 13.7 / 13.7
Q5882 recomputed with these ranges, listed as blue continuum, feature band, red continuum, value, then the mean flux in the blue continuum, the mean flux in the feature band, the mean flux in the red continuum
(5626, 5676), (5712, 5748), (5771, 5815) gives -1.64 angstrom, 13.8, 14.3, 13.5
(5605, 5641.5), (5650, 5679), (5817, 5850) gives 0.18 angstrom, 14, 14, 14.6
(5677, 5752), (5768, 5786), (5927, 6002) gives 0.51 angstrom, 14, 13.6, 13.7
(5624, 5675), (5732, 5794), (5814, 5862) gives 2.20 angstrom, 13.8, 13.6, 14.4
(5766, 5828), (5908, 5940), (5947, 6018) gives 0.21 angstrom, 13.9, 13.7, 13.8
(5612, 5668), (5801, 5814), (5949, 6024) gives -0.48 angstrom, 13.9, 14.4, 13.8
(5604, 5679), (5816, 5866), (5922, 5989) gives -1.87 angstrom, 14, 14.3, 13.7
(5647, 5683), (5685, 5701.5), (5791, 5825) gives -0.20 angstrom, 14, 14.2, 14.4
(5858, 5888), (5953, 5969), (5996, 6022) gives 0.38 angstrom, 13.7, 13.6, 14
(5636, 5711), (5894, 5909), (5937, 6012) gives 1.65 angstrom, 13.9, 12.3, 13.8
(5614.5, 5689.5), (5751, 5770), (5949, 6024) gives 0.13 angstrom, 14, 13.8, 13.8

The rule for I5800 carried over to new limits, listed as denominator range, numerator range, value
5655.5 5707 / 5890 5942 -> 1.01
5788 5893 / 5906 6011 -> 1.03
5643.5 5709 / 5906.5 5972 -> 1.08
